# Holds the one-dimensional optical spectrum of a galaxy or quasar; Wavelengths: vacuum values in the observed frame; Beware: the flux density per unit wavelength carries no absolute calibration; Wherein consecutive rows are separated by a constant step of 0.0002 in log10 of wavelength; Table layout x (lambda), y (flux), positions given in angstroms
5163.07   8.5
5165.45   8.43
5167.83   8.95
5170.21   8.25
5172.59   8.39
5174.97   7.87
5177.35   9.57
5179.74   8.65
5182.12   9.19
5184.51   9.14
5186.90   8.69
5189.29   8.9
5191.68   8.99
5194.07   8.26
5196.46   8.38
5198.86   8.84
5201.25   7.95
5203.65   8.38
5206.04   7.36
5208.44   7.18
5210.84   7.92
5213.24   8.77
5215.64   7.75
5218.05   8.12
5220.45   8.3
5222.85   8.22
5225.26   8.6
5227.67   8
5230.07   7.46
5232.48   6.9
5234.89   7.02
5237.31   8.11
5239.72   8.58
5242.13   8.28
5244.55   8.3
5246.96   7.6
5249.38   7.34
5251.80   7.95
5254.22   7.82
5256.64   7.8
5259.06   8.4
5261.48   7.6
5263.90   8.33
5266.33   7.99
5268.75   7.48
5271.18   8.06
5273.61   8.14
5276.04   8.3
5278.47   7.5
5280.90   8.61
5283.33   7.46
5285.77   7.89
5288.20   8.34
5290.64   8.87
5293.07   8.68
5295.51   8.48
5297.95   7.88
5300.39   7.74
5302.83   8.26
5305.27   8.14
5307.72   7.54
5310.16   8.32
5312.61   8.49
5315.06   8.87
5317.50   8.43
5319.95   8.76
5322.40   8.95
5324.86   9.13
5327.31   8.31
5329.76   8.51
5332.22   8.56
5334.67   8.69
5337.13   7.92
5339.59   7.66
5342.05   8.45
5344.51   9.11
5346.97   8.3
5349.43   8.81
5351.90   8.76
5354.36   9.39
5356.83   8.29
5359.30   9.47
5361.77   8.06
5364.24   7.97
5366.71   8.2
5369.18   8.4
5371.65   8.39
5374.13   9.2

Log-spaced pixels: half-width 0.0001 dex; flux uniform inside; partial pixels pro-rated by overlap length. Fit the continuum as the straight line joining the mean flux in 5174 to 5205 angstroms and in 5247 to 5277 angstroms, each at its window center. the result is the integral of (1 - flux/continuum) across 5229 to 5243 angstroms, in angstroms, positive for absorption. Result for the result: 0.81 angstroms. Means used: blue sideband 8.68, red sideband 7.92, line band 7.71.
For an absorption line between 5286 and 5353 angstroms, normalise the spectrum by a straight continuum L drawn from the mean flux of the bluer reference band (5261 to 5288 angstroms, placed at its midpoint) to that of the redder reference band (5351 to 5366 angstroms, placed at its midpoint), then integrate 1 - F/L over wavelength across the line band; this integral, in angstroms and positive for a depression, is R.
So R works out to -0.9 angstroms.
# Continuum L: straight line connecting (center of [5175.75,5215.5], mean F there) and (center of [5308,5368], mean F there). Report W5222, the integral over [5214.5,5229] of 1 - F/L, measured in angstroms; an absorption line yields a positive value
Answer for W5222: 0.6 angstroms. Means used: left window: 8.48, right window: 8.54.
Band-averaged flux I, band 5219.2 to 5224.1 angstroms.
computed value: 8.27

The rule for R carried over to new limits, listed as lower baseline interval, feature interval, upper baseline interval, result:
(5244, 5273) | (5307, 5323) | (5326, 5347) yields -0.4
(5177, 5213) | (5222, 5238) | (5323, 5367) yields 1.4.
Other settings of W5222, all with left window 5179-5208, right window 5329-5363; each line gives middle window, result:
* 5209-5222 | 0.62 angstroms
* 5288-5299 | 0.11 angstroms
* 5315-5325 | -0.27 angstroms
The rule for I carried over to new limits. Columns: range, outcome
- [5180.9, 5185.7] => 9.17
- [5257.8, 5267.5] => 8.08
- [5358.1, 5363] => 8.76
